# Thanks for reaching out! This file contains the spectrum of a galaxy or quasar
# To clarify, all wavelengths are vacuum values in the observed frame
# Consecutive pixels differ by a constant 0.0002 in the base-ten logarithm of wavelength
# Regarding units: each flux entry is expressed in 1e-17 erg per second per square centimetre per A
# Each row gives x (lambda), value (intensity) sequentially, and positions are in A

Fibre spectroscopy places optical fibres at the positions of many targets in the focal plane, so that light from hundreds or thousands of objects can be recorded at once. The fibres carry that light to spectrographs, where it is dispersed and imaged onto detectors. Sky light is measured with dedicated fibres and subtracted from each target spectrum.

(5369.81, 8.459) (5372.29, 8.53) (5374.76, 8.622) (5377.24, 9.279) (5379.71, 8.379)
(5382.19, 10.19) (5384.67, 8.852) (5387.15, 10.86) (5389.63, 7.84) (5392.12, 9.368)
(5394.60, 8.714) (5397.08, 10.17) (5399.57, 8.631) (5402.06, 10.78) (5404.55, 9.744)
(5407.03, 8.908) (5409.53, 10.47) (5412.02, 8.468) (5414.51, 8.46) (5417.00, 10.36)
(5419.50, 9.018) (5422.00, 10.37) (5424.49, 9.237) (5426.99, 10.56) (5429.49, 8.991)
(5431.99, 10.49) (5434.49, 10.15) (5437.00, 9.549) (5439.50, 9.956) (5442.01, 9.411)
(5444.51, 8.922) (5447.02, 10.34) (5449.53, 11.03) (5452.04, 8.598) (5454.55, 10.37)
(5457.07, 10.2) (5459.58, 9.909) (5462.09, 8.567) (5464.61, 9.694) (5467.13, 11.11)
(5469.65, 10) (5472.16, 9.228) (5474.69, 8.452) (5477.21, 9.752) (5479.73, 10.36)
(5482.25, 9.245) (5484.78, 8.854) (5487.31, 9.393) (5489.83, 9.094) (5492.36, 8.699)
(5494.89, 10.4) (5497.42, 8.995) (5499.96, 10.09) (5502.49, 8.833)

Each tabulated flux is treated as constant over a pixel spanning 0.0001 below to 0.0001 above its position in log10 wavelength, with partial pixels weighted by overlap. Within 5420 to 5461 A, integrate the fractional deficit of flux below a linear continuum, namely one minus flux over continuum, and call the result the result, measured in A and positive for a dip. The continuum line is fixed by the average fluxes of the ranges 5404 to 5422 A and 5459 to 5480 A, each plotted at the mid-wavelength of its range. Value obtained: -1.5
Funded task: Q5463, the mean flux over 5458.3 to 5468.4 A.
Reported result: 9.82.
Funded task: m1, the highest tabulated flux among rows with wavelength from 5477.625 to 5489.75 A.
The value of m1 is 10.36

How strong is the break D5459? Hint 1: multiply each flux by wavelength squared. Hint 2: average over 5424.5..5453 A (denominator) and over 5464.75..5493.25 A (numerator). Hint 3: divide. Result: 0.98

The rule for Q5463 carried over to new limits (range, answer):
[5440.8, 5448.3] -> 9.57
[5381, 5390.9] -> 9.43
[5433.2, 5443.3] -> 9.77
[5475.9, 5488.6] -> 9.52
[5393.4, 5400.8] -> 9.18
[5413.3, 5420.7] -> 9.28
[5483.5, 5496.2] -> 9.29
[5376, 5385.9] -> 9.18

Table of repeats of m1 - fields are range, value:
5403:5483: 11.11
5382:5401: 10.86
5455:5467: 10.2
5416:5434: 10.56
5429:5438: 10.49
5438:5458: 11.03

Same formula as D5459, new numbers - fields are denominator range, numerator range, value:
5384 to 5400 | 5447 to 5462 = 1.10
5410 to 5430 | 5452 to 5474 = 1.05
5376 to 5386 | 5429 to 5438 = 1.09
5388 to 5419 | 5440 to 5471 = 1.07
